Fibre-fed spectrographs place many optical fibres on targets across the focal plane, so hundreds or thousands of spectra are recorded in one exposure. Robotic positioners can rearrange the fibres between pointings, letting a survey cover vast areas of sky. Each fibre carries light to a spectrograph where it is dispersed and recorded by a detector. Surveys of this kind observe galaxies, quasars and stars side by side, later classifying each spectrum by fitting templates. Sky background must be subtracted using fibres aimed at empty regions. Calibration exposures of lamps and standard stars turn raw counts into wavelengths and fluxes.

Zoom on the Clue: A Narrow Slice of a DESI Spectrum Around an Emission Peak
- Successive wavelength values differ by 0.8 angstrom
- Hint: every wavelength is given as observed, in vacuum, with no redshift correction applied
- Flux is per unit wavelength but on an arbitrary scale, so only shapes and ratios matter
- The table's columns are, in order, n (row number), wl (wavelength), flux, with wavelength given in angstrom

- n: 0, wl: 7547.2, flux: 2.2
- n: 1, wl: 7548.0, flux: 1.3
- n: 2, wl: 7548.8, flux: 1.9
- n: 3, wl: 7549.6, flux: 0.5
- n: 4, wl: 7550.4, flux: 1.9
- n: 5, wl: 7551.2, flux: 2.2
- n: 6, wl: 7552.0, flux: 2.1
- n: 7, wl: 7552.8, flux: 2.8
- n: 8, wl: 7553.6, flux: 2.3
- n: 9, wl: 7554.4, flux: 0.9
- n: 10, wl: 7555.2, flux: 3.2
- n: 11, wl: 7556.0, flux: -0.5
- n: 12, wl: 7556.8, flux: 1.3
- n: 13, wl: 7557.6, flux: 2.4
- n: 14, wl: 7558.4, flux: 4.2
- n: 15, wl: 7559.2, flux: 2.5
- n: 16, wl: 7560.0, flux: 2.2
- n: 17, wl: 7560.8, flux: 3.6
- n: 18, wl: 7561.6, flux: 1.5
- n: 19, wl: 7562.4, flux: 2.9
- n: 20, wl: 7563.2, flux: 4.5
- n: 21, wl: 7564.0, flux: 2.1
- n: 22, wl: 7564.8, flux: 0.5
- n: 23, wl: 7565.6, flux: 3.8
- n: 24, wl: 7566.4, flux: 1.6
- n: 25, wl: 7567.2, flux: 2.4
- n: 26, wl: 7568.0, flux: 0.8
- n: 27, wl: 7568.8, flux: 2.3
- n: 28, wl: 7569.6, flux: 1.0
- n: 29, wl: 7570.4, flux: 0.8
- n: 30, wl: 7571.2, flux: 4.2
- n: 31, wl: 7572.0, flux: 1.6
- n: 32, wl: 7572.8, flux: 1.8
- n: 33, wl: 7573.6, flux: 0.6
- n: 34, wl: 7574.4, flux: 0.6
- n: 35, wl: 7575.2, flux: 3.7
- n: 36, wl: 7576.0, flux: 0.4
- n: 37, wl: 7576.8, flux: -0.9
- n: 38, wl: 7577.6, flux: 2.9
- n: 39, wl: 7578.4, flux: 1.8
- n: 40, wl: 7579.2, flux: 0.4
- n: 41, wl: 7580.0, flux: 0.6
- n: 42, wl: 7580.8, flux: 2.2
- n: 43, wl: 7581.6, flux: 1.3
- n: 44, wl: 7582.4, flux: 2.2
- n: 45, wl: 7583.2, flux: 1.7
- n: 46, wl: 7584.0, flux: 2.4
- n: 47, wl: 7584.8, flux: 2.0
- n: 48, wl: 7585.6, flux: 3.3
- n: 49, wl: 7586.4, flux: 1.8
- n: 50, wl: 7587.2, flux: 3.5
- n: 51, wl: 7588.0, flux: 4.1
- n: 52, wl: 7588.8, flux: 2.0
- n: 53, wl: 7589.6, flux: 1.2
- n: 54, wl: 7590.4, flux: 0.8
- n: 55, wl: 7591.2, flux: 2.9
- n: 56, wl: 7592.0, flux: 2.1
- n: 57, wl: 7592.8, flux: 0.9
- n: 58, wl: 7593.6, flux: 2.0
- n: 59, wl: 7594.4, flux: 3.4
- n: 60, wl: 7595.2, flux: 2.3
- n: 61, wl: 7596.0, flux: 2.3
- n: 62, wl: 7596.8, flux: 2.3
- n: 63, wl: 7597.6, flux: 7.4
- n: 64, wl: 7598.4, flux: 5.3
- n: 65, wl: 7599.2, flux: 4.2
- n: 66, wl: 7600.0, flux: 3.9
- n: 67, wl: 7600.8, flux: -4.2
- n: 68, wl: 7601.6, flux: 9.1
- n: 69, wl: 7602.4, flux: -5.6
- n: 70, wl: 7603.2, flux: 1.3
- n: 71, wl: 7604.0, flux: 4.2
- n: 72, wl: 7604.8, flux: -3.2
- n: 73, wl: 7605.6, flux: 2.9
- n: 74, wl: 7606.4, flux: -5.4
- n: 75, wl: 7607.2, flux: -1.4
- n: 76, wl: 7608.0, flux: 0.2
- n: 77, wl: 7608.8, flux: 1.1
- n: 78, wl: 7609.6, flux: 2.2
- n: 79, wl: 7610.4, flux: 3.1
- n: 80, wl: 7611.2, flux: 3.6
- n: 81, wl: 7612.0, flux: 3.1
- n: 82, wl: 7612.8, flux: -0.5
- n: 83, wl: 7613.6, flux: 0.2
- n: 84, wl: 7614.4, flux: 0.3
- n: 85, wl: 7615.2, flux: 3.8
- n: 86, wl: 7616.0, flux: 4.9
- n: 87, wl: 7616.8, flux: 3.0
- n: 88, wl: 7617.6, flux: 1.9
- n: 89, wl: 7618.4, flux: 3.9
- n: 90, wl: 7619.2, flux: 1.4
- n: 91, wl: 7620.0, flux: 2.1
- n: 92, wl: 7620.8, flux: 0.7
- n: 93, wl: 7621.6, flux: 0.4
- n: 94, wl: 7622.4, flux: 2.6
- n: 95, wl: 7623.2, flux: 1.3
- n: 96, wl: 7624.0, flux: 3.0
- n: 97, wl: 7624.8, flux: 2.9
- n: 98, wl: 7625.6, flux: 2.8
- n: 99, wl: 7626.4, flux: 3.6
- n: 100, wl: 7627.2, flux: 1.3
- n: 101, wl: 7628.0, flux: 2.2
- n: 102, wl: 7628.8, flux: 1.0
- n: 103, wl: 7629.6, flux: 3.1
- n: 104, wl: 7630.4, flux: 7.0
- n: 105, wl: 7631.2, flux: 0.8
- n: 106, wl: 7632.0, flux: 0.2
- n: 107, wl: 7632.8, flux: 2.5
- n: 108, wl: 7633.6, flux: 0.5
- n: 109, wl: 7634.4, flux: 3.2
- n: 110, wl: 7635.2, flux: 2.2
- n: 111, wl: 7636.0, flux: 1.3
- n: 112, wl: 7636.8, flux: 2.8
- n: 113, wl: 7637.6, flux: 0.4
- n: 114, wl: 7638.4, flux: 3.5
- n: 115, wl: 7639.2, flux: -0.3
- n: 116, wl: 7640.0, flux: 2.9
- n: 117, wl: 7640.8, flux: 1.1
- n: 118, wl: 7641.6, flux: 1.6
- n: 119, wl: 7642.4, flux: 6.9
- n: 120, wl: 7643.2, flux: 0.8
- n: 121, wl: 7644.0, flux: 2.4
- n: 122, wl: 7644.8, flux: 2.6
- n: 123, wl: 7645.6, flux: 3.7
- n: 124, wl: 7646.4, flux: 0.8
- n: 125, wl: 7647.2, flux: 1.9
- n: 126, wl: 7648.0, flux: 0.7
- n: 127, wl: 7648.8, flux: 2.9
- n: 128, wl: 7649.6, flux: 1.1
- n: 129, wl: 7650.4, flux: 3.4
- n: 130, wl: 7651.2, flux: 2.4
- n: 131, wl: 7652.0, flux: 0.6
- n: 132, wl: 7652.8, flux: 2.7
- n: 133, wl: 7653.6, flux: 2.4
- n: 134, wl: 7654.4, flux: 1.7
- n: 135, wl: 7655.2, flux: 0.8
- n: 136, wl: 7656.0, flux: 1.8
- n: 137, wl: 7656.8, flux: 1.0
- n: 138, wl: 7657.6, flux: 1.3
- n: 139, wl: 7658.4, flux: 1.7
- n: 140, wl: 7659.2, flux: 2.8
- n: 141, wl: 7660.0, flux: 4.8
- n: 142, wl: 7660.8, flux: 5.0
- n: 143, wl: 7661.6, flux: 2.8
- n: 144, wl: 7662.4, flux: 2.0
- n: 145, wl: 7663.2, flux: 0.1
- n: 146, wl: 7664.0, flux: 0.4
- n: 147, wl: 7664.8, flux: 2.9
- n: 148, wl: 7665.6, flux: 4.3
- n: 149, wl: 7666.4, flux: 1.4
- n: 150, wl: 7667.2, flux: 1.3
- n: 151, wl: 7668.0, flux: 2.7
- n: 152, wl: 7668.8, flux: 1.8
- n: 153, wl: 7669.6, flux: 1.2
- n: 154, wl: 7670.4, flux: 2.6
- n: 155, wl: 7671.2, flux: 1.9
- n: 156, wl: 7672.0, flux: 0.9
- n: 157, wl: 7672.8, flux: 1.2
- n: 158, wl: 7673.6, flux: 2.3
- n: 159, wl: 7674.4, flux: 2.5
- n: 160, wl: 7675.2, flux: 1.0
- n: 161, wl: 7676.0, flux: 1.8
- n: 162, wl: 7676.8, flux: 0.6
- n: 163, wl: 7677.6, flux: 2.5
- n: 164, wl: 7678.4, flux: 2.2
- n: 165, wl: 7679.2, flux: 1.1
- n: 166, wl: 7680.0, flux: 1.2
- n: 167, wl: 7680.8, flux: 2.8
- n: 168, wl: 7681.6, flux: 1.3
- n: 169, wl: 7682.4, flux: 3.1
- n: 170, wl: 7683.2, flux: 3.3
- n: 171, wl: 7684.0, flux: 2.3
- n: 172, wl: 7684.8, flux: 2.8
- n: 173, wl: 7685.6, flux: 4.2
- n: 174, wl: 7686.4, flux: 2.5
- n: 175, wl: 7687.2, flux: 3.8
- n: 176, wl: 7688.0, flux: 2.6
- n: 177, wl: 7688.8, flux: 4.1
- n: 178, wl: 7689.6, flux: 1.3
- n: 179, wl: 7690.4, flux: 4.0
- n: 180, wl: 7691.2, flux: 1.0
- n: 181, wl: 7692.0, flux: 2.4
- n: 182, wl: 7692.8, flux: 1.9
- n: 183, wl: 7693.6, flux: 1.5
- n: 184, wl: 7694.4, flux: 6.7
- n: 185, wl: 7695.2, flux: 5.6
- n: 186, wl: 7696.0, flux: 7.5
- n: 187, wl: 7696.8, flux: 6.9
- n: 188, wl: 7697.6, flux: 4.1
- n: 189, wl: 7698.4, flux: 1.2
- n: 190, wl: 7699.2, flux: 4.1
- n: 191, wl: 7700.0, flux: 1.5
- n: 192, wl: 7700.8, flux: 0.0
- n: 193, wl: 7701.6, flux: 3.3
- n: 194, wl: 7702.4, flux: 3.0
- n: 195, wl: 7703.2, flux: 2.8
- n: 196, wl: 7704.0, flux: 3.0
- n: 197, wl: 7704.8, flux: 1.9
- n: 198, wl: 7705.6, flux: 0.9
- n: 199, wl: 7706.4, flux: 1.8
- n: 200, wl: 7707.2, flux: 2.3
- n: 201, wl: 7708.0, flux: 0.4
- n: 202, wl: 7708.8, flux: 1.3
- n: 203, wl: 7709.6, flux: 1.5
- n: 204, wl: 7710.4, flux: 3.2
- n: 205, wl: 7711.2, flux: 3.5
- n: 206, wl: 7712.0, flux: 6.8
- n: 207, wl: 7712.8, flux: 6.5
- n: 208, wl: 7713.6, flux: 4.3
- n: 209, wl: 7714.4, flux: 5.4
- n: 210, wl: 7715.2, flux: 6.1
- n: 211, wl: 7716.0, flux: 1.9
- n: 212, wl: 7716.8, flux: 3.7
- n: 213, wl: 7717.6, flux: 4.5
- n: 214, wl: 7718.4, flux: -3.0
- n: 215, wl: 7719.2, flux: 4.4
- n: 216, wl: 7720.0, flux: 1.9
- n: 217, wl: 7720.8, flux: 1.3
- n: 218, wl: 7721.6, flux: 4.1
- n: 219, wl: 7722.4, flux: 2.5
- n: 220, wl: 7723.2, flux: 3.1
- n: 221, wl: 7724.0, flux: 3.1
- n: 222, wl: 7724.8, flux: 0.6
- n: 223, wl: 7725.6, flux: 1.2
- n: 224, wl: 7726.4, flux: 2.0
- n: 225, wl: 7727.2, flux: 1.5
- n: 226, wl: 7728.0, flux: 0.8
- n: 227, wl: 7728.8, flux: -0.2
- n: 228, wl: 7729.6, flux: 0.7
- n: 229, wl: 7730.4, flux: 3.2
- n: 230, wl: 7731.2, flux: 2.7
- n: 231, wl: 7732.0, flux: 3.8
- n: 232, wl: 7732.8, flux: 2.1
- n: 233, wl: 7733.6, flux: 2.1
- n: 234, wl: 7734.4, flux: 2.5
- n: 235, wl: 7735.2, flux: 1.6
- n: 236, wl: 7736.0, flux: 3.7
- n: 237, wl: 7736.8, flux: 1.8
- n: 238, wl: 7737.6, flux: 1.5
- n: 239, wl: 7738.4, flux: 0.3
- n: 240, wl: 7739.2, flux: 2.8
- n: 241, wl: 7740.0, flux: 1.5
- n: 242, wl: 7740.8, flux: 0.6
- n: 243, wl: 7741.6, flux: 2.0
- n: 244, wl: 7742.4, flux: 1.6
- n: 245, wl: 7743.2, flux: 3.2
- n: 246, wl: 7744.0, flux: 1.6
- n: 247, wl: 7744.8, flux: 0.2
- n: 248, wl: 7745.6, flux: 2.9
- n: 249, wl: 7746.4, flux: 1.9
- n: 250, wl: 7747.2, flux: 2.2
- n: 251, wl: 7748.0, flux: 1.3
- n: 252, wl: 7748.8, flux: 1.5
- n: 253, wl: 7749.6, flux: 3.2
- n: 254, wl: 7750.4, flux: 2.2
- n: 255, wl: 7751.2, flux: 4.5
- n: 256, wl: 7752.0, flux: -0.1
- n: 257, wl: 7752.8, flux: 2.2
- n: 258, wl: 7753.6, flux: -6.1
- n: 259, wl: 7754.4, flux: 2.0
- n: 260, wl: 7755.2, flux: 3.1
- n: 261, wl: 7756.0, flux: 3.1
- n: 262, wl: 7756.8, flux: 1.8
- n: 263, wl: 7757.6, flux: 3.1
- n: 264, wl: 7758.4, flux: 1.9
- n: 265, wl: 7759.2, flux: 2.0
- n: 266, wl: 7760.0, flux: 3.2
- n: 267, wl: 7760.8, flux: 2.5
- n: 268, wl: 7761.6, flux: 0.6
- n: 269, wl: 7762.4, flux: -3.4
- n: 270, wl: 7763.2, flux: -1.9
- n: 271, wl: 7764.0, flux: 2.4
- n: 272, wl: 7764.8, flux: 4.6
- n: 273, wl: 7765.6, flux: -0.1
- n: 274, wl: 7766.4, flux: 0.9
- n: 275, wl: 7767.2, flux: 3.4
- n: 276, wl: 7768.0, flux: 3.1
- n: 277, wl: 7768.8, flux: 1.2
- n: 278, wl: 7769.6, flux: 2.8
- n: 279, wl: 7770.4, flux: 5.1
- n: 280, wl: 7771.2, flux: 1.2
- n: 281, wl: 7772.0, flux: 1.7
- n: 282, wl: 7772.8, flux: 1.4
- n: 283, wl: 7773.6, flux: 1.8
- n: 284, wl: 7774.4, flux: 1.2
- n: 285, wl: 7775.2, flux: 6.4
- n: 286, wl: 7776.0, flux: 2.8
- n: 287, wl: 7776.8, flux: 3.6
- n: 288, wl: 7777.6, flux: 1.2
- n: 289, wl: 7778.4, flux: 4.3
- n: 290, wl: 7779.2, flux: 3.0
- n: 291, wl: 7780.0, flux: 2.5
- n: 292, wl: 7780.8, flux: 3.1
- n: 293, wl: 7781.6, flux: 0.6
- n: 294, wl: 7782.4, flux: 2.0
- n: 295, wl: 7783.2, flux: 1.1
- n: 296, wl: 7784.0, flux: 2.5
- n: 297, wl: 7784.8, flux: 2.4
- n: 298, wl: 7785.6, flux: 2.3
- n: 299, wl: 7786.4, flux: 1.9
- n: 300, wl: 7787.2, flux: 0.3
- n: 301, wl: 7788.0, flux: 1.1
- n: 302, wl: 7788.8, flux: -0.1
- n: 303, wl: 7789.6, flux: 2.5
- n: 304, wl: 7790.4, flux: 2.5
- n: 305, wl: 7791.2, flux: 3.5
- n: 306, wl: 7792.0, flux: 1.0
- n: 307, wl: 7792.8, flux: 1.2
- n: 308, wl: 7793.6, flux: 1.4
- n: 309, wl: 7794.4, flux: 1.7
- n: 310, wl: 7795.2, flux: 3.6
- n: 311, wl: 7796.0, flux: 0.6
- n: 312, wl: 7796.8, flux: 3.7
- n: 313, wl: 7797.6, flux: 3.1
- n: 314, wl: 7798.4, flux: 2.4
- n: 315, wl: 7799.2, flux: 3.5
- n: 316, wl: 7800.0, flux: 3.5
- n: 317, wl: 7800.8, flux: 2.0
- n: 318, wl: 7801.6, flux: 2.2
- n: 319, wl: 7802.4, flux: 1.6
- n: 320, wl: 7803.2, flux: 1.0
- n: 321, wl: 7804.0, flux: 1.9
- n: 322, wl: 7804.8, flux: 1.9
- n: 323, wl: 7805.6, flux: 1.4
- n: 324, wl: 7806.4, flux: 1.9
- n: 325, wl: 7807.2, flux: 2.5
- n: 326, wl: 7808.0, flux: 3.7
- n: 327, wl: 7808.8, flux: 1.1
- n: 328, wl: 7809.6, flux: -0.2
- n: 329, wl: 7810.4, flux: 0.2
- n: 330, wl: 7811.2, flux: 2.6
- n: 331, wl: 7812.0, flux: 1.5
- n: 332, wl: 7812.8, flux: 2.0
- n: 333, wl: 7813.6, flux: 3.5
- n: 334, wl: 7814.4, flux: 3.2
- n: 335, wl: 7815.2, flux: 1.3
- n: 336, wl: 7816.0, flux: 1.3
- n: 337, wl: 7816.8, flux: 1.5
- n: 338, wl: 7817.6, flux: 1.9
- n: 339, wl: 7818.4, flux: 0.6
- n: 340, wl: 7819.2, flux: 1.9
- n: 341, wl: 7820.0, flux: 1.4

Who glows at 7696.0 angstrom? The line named [S II]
